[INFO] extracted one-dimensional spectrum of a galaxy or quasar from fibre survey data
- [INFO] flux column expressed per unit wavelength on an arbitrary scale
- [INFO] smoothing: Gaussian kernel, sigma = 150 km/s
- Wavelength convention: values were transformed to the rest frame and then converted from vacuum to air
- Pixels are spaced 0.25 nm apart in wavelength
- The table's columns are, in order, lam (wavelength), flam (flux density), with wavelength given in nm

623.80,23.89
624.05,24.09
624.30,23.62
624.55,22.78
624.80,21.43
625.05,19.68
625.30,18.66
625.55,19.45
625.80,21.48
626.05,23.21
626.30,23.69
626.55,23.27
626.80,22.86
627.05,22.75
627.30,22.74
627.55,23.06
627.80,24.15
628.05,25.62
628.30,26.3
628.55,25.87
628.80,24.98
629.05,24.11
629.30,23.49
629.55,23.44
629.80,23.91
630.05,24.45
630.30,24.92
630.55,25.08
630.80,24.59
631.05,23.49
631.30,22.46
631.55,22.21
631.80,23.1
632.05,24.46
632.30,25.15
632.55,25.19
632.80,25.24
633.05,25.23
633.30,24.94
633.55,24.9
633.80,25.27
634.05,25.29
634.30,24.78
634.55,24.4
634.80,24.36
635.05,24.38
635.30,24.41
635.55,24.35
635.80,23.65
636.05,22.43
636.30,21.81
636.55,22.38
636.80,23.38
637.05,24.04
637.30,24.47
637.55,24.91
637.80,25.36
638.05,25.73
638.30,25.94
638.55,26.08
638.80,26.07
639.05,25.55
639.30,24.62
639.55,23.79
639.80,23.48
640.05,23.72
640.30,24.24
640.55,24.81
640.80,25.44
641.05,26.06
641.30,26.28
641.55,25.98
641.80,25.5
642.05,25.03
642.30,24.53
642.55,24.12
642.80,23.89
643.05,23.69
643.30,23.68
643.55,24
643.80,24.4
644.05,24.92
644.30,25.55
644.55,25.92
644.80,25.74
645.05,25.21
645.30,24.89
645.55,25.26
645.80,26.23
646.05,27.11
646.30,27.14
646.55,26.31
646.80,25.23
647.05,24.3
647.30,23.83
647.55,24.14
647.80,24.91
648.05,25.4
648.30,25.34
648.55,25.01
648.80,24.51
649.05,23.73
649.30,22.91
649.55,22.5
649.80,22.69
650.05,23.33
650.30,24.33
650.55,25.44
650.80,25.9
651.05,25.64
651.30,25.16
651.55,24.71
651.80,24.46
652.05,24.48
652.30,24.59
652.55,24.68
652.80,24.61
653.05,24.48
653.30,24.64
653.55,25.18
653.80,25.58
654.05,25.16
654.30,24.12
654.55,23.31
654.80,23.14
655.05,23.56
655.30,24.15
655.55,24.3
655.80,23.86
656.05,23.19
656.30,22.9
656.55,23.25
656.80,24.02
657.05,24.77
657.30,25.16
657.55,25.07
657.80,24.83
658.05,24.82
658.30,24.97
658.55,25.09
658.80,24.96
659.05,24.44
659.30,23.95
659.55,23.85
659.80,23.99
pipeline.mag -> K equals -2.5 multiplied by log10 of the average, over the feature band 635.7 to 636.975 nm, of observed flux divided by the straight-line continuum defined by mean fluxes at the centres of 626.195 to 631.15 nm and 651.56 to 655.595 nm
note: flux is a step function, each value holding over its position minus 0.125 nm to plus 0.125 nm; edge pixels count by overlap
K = 0.07 mag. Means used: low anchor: 24.1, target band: 22.8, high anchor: 24.4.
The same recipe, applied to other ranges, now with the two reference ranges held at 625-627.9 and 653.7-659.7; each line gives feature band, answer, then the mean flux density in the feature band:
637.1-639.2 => -0.11 mag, 25.5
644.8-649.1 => -0.07 mag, 25.3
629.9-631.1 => -0.10 mag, 24.6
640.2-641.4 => -0.10 mag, 25.4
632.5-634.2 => -0.12 mag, 25.1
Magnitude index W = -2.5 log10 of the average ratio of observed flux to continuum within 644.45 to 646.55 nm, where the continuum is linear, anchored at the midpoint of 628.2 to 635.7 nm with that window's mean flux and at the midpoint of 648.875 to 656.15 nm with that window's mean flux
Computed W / -0.07 mag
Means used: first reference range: 24.5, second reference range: 24.3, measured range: 26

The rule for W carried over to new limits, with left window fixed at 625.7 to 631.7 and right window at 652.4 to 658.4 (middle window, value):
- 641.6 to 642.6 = -0.04 mag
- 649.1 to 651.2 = 0.01 mag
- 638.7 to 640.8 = -0.02 mag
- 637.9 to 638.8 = -0.08 mag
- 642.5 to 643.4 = 0.01 mag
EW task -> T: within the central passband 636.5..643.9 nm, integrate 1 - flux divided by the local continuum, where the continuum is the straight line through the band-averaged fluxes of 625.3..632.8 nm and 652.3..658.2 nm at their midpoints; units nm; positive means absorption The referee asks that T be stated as -0.24 nm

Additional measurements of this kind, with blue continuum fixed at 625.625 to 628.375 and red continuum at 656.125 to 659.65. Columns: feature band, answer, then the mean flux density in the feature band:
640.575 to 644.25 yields -0.140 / 24.8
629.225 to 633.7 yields -0.128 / 24.3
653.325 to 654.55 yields -0.026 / 24.8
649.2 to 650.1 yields 0.050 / 22.8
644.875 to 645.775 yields -0.047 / 25.3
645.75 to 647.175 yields -0.118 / 26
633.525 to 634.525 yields -0.057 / 25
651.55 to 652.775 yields -0.017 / 24.6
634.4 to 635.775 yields -0.037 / 24.3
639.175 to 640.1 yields -0.003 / 23.9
